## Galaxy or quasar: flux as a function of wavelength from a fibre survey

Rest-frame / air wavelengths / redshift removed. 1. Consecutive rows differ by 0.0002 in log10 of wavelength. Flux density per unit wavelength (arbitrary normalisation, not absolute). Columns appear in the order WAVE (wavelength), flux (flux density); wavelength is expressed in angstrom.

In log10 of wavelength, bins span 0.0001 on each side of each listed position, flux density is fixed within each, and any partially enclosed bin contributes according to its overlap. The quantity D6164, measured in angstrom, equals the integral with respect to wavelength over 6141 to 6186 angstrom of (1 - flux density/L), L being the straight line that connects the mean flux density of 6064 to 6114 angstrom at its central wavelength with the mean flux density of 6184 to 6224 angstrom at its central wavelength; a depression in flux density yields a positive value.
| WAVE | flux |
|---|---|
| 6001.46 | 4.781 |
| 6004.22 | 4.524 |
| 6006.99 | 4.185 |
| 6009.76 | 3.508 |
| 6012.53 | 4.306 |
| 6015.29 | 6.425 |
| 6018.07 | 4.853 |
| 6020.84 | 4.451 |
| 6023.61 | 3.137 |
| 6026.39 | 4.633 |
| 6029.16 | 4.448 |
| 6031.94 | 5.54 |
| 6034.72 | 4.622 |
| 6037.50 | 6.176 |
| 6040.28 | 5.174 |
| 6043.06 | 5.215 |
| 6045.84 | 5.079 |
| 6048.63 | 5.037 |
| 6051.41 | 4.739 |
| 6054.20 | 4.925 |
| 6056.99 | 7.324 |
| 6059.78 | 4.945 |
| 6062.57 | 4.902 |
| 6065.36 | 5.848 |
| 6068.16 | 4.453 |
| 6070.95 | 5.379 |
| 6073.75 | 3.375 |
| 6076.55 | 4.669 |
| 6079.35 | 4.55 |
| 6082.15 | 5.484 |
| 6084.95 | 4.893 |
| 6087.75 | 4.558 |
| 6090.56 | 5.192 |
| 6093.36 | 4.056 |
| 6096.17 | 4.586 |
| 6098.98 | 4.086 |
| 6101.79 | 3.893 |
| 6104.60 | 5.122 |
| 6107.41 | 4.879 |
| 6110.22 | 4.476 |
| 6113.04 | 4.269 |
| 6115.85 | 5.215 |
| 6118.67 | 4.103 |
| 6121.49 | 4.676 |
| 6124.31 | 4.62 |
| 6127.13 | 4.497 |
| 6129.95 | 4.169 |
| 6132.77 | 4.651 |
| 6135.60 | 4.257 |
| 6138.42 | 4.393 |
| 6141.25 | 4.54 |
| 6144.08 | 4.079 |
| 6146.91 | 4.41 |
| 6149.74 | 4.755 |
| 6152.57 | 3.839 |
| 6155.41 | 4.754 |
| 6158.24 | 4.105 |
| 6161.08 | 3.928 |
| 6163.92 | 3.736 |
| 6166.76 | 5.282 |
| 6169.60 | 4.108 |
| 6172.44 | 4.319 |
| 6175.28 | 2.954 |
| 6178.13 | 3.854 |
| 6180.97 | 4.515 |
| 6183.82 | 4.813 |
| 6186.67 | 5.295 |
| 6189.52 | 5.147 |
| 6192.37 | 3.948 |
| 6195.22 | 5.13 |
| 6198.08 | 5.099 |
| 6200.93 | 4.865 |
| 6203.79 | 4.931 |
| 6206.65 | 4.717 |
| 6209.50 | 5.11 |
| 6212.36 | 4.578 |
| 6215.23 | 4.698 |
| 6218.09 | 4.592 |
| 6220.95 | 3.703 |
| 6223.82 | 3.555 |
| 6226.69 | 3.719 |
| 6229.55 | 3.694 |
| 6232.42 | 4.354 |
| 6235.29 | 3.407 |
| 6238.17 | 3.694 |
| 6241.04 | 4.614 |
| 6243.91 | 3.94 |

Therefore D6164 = 4.1 angstrom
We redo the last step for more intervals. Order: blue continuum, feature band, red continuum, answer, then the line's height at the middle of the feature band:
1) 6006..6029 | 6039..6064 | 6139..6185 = -4.9 angstrom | 4.4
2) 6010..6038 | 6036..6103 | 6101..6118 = -3.4 angstrom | 4.7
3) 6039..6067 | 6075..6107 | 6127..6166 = 1.7 angstrom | 4.9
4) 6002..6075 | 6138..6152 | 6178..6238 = 0.7 angstrom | 4.62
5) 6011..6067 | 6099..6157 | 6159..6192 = 1.6 angstrom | 4.6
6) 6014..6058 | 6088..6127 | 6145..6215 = 2.0 angstrom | 4.8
